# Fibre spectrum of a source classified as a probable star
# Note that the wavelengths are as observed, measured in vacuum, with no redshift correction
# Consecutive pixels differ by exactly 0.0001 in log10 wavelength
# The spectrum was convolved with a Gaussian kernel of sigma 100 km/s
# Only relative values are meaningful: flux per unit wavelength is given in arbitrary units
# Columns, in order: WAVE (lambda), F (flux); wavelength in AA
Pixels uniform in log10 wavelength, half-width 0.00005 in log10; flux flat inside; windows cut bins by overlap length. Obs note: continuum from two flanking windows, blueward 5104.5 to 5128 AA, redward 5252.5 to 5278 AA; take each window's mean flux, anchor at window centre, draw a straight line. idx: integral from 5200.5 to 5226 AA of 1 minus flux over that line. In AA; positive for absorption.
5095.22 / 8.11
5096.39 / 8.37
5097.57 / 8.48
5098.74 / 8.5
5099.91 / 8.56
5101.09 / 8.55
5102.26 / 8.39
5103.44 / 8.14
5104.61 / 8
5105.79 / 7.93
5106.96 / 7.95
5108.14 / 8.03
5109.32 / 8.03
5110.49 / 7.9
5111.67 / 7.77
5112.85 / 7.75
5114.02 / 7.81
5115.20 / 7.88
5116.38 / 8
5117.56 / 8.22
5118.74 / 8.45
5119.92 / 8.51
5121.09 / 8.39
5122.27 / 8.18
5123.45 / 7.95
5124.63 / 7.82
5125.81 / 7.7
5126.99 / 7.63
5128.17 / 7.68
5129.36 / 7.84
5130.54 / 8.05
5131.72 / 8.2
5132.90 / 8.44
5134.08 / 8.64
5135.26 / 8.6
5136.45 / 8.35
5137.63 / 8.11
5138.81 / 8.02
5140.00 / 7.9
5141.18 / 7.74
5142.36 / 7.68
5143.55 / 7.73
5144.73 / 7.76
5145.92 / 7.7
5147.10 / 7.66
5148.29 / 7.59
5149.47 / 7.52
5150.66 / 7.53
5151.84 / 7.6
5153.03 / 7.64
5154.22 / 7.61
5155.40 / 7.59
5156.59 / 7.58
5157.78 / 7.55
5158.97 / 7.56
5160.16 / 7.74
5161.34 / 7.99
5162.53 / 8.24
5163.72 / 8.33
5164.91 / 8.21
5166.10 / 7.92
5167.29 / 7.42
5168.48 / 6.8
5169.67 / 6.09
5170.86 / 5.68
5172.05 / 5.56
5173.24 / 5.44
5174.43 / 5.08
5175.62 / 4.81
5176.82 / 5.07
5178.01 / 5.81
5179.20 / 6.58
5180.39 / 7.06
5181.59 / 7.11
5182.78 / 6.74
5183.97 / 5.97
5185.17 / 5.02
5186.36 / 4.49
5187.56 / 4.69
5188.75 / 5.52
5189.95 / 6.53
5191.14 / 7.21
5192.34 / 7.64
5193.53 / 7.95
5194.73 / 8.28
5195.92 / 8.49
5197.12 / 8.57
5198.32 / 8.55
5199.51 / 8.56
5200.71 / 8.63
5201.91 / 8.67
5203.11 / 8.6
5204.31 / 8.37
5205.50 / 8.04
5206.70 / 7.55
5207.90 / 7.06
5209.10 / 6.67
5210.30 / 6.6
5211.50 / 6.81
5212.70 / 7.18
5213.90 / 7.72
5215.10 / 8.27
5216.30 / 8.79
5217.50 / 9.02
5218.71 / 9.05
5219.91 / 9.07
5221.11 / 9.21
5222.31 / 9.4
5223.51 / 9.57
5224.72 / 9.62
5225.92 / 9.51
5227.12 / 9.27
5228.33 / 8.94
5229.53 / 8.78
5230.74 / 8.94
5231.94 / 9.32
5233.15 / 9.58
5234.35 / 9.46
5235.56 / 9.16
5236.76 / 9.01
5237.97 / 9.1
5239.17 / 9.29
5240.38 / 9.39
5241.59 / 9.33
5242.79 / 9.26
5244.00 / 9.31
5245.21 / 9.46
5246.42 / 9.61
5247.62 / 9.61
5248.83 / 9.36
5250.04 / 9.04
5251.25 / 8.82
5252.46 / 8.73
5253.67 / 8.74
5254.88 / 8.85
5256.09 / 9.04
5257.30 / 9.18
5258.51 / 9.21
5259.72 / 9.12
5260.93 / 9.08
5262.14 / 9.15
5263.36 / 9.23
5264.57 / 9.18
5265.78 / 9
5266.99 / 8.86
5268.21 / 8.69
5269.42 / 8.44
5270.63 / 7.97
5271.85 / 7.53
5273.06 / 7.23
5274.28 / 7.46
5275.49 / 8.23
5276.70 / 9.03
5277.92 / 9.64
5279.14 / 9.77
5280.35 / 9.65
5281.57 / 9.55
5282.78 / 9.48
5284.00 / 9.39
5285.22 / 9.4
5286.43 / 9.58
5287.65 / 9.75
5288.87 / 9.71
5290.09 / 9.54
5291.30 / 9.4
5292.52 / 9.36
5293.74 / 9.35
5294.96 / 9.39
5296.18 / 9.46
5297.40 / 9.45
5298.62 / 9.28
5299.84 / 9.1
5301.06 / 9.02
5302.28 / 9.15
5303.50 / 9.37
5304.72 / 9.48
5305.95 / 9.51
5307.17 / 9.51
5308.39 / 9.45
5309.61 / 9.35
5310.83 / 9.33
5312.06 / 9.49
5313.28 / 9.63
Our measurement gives 0.4 AA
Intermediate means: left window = 7.99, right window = 8.69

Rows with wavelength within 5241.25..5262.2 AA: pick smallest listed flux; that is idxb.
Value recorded 8.73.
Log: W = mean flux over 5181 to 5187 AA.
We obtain 5.86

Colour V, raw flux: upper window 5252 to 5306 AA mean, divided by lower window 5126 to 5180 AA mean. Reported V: 1.23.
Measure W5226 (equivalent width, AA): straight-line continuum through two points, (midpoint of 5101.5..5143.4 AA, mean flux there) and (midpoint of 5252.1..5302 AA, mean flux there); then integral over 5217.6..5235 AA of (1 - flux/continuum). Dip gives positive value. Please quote -1.1 AA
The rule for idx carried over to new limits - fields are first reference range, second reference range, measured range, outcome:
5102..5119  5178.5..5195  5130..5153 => -1.8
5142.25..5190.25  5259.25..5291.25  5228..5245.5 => -2.1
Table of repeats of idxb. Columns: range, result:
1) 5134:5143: 7.68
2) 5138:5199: 4.49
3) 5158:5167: 7.56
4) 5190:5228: 6.6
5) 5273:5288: 7.23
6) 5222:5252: 8.78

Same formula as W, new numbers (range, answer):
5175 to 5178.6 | 5.22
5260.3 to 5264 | 9.14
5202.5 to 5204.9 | 8.47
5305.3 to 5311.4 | 9.43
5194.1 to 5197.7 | 8.44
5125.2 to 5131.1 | 7.77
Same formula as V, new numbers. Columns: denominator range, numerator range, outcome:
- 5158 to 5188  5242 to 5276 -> 1.36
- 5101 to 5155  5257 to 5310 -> 1.15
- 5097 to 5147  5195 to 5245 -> 1.08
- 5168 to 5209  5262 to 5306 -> 1.33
